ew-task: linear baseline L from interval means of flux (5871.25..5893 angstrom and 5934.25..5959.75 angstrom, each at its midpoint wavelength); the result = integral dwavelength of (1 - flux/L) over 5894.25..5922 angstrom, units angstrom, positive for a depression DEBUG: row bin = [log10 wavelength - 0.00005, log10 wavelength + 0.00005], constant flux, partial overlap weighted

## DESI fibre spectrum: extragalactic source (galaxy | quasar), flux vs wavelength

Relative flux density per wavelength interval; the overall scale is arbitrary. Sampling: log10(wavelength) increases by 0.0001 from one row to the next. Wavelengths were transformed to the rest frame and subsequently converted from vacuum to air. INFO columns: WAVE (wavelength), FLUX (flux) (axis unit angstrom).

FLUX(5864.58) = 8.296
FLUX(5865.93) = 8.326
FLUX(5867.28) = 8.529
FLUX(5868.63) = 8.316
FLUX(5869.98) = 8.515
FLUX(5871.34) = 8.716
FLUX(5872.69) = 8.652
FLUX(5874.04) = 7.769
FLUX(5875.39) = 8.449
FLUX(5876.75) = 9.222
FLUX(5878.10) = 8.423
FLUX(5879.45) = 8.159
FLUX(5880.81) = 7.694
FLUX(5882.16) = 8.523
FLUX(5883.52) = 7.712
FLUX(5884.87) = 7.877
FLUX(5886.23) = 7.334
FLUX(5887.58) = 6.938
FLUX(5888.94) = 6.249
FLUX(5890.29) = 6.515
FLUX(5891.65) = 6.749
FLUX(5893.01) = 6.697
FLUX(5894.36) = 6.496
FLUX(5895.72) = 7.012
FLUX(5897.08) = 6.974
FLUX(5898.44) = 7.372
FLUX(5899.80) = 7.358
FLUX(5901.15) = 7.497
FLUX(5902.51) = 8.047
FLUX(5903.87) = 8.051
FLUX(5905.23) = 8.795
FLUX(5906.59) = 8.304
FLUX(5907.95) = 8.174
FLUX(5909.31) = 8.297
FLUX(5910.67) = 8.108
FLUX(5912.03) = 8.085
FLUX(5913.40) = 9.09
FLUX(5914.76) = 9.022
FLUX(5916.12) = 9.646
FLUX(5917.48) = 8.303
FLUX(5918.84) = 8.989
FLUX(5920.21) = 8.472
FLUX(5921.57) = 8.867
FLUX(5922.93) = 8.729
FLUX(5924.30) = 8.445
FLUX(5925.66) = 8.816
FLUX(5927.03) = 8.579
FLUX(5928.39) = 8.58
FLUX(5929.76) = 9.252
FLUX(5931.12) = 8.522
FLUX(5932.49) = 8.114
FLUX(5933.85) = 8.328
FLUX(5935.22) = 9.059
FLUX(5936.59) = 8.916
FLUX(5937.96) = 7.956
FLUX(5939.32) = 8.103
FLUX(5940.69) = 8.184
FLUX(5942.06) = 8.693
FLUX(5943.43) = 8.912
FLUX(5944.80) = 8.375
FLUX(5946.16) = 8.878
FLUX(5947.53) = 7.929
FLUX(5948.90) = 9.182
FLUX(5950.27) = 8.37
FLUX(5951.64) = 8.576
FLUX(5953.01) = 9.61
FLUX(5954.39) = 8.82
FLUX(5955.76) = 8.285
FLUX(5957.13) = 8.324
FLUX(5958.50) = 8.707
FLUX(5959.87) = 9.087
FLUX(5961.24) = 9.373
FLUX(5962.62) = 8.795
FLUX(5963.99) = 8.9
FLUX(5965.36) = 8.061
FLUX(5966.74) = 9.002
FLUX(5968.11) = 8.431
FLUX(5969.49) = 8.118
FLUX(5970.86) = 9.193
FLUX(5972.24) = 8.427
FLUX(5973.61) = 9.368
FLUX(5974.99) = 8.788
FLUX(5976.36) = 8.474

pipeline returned -0.2 angstrom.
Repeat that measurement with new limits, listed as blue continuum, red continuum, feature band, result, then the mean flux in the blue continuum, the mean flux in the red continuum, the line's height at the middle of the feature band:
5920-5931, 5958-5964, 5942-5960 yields 0.5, 8.72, 8.99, 8.91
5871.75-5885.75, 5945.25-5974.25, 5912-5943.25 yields -0.4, 8.24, 8.73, 8.54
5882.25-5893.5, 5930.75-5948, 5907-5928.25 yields -2.0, 7.09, 8.47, 7.88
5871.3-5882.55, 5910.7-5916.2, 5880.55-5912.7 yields 4.0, 8.38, 8.78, 8.6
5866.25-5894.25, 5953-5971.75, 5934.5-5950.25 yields -0.1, 7.83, 8.73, 8.51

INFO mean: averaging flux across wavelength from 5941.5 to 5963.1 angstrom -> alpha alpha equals 8.74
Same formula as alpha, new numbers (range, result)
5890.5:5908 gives 7.45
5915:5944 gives 8.65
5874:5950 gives 8.16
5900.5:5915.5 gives 8.32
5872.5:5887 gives 8.14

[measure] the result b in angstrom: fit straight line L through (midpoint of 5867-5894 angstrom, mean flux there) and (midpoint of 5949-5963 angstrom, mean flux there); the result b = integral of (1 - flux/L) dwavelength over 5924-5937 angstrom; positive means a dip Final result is -0.29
